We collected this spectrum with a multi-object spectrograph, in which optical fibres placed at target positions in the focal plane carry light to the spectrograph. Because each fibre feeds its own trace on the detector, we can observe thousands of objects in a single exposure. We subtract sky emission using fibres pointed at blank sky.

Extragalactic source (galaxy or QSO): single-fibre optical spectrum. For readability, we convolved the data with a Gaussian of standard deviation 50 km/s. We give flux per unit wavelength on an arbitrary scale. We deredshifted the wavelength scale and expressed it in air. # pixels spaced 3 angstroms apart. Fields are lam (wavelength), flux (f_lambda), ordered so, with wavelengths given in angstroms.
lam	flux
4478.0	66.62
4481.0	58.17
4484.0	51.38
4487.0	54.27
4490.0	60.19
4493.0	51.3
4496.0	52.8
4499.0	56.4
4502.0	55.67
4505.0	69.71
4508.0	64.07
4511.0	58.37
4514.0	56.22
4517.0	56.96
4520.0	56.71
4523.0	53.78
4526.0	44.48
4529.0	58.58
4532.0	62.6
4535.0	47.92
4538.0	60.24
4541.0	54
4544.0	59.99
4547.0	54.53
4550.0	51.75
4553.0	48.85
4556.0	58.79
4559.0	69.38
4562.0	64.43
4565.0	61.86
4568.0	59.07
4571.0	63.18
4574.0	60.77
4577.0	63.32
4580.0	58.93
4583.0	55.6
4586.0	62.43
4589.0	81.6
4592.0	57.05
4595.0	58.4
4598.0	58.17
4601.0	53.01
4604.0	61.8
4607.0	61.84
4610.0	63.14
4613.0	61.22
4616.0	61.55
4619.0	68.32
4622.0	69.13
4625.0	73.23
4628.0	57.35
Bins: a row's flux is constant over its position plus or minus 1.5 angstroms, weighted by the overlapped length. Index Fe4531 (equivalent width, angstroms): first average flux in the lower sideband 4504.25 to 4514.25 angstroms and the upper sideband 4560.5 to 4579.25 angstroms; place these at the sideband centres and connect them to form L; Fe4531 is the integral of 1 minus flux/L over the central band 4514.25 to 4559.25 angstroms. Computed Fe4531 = 4.8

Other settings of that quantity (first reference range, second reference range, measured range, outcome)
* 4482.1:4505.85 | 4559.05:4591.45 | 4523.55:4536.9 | 1.28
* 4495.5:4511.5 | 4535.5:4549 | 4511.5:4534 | 1.00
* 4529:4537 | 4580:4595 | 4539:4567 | 0.25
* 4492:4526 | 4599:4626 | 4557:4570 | -0.67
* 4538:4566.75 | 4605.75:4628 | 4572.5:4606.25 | 0.58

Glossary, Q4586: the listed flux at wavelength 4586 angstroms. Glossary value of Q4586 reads 62.43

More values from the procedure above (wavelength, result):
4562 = 64.43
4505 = 69.71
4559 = 69.38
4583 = 55.6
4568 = 59.07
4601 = 53.01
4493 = 51.3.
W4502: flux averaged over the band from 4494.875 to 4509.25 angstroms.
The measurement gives 59.8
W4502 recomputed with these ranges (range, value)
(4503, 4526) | 58.3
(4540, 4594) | 60.3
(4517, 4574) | 57.3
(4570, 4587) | 60.6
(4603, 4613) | 62.1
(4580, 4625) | 62.6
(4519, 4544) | 55.1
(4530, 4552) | 55.8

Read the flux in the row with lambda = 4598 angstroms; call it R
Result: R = 58.17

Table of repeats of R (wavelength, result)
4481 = 58.17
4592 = 57.05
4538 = 60.24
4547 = 54.53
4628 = 57.35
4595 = 58.4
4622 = 69.13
